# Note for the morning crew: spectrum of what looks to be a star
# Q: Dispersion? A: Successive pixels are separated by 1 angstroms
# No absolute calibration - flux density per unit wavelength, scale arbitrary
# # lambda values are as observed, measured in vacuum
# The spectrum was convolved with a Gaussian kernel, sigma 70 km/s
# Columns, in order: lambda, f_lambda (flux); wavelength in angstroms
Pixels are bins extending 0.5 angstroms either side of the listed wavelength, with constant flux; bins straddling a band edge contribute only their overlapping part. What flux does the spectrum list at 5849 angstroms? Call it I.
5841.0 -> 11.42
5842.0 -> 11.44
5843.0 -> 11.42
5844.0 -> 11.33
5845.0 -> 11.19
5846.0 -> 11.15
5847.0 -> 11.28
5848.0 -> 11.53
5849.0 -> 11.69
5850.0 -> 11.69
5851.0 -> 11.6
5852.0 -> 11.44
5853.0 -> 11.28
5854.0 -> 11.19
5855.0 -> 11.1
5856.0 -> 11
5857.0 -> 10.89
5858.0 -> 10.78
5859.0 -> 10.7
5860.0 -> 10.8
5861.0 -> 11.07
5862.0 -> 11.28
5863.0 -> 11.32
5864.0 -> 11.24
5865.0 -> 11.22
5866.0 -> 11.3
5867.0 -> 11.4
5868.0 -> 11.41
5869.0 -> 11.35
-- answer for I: 11.69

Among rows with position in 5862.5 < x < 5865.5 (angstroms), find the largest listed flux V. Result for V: 11.32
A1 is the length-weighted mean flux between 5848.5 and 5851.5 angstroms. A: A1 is 11.7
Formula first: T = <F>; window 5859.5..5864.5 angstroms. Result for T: 11.1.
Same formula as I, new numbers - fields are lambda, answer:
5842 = 11.44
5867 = 11.4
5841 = 11.42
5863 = 11.32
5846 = 11.15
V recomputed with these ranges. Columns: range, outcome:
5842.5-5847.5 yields 11.42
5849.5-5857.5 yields 11.69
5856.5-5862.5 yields 11.28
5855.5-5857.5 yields 11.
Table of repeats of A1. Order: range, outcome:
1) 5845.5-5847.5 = 11.2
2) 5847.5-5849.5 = 11.6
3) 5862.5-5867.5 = 11.3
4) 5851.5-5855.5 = 11.3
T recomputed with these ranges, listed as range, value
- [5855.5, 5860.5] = 10.8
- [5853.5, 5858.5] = 11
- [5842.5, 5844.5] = 11.4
